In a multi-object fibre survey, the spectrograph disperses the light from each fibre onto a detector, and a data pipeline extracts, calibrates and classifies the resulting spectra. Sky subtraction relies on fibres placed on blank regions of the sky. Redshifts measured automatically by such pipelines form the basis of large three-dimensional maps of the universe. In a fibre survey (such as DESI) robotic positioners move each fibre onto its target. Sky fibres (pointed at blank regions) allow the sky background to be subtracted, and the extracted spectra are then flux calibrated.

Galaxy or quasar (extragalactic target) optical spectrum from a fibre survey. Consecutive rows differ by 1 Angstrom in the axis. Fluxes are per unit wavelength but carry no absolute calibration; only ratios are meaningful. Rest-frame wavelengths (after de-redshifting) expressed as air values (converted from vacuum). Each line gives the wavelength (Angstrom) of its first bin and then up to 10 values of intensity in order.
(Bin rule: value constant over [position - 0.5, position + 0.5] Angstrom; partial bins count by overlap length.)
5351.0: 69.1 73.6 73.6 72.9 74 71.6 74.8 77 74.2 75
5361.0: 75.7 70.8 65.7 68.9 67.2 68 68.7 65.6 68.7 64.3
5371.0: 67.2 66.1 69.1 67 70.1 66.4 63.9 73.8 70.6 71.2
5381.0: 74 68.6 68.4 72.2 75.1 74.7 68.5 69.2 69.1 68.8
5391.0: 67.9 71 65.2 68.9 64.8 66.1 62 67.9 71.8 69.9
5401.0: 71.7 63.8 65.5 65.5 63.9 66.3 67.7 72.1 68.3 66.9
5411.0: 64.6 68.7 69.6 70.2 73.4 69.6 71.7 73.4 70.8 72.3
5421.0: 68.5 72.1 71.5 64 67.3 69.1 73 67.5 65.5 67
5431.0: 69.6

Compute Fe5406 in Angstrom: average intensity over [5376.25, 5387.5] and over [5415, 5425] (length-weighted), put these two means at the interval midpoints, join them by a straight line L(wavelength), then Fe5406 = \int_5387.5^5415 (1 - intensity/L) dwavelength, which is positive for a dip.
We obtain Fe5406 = 1.1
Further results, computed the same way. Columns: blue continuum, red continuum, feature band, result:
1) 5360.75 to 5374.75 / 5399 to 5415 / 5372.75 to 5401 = -0.51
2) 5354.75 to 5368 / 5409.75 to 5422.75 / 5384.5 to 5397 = 0.34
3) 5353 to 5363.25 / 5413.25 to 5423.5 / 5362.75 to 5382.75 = 1.26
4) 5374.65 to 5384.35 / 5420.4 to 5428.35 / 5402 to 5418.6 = 0.23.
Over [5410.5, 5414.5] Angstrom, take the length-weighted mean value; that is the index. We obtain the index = 68.3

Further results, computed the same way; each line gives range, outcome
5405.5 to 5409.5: 68.6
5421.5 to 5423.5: 71.8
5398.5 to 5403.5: 68.5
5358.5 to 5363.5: 72.3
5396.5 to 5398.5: 65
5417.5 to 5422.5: 71.4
